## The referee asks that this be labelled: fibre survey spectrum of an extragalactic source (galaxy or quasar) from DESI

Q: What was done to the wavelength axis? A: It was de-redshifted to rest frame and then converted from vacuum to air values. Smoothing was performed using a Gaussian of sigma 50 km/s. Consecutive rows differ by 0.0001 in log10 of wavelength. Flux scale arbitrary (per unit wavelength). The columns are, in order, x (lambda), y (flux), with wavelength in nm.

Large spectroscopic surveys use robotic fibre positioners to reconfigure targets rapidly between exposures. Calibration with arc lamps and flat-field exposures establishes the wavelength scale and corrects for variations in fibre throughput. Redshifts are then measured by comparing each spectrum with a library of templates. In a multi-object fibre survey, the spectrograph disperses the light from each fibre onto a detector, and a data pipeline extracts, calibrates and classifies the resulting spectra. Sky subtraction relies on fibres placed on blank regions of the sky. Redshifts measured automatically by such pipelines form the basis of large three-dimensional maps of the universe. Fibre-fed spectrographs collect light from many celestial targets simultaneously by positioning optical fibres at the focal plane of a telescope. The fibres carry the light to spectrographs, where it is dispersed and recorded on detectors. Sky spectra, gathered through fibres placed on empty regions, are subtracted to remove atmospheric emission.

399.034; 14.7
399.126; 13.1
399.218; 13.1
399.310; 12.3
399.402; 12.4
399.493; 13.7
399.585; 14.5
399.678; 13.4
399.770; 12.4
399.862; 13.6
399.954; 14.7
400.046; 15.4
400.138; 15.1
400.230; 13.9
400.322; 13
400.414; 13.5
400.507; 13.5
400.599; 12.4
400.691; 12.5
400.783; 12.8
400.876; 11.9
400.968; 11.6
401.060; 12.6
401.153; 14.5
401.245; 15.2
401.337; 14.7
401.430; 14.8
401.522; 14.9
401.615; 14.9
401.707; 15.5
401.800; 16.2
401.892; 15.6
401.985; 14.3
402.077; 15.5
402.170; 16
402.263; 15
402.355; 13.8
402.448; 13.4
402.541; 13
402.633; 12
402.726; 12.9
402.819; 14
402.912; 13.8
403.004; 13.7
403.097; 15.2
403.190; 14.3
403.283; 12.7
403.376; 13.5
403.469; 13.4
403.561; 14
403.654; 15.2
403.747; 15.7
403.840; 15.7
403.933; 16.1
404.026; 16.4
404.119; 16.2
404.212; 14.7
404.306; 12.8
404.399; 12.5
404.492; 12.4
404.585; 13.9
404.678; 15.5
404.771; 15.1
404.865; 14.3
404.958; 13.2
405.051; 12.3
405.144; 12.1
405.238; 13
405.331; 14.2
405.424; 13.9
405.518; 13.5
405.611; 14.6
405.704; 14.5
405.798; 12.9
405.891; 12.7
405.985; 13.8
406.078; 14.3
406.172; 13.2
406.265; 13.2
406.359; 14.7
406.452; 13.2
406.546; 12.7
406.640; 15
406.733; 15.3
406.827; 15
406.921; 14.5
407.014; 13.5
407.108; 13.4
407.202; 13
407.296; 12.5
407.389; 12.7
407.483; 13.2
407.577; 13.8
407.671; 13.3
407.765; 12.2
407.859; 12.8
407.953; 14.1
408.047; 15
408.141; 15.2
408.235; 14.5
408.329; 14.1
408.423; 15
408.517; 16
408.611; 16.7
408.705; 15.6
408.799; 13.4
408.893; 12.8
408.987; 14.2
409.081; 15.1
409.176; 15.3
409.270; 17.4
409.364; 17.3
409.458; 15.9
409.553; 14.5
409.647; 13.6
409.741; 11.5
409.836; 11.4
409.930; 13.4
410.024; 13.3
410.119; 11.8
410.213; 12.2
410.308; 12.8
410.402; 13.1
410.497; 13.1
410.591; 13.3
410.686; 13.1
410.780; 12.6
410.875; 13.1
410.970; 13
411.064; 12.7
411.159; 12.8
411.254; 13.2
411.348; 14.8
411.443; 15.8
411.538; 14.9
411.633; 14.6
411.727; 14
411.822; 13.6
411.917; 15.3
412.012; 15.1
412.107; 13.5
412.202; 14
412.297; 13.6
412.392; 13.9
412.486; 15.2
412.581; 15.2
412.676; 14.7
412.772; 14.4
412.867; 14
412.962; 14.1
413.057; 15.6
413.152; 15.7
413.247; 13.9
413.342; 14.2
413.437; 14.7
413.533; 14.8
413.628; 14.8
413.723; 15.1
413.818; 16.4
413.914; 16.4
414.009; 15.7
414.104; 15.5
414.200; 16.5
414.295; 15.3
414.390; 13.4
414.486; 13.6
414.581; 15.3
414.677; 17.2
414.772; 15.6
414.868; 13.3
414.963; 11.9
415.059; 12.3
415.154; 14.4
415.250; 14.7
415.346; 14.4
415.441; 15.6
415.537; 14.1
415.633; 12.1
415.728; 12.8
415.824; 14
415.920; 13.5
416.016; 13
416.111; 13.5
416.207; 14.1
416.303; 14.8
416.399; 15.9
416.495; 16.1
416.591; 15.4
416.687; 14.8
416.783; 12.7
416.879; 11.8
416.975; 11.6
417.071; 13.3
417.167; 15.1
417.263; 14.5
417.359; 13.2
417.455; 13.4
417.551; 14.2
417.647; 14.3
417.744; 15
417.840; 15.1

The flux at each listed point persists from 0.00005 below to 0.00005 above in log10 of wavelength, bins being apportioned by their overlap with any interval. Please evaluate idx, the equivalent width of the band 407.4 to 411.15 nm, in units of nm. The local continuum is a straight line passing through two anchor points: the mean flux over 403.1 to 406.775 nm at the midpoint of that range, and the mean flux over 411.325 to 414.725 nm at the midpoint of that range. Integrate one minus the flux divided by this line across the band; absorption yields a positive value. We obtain 0.16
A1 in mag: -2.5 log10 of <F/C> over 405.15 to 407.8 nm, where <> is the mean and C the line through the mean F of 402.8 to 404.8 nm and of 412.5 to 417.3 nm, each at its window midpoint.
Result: 0.06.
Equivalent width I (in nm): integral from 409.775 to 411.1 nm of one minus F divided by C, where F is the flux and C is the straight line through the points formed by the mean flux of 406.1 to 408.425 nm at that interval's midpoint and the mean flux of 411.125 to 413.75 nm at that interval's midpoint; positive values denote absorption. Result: 0.14 nm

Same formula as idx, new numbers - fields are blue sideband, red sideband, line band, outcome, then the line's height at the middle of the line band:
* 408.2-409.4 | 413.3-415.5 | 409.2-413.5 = 0.29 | 15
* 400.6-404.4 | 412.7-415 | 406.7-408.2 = 0.08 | 14.5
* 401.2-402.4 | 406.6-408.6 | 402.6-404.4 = 0.06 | 14.8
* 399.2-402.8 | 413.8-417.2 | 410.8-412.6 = 0.01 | 14.2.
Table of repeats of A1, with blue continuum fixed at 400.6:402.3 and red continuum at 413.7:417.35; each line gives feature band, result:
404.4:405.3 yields 0.064 mag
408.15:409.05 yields -0.031 mag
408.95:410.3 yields 0.023 mag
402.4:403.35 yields 0.064 mag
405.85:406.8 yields 0.037 mag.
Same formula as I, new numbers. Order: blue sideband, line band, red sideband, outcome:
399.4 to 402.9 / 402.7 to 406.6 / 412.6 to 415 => 0.07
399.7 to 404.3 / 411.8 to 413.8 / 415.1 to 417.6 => -0.08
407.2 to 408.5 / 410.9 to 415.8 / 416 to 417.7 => -0.20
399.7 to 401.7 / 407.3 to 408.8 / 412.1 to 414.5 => 0.02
